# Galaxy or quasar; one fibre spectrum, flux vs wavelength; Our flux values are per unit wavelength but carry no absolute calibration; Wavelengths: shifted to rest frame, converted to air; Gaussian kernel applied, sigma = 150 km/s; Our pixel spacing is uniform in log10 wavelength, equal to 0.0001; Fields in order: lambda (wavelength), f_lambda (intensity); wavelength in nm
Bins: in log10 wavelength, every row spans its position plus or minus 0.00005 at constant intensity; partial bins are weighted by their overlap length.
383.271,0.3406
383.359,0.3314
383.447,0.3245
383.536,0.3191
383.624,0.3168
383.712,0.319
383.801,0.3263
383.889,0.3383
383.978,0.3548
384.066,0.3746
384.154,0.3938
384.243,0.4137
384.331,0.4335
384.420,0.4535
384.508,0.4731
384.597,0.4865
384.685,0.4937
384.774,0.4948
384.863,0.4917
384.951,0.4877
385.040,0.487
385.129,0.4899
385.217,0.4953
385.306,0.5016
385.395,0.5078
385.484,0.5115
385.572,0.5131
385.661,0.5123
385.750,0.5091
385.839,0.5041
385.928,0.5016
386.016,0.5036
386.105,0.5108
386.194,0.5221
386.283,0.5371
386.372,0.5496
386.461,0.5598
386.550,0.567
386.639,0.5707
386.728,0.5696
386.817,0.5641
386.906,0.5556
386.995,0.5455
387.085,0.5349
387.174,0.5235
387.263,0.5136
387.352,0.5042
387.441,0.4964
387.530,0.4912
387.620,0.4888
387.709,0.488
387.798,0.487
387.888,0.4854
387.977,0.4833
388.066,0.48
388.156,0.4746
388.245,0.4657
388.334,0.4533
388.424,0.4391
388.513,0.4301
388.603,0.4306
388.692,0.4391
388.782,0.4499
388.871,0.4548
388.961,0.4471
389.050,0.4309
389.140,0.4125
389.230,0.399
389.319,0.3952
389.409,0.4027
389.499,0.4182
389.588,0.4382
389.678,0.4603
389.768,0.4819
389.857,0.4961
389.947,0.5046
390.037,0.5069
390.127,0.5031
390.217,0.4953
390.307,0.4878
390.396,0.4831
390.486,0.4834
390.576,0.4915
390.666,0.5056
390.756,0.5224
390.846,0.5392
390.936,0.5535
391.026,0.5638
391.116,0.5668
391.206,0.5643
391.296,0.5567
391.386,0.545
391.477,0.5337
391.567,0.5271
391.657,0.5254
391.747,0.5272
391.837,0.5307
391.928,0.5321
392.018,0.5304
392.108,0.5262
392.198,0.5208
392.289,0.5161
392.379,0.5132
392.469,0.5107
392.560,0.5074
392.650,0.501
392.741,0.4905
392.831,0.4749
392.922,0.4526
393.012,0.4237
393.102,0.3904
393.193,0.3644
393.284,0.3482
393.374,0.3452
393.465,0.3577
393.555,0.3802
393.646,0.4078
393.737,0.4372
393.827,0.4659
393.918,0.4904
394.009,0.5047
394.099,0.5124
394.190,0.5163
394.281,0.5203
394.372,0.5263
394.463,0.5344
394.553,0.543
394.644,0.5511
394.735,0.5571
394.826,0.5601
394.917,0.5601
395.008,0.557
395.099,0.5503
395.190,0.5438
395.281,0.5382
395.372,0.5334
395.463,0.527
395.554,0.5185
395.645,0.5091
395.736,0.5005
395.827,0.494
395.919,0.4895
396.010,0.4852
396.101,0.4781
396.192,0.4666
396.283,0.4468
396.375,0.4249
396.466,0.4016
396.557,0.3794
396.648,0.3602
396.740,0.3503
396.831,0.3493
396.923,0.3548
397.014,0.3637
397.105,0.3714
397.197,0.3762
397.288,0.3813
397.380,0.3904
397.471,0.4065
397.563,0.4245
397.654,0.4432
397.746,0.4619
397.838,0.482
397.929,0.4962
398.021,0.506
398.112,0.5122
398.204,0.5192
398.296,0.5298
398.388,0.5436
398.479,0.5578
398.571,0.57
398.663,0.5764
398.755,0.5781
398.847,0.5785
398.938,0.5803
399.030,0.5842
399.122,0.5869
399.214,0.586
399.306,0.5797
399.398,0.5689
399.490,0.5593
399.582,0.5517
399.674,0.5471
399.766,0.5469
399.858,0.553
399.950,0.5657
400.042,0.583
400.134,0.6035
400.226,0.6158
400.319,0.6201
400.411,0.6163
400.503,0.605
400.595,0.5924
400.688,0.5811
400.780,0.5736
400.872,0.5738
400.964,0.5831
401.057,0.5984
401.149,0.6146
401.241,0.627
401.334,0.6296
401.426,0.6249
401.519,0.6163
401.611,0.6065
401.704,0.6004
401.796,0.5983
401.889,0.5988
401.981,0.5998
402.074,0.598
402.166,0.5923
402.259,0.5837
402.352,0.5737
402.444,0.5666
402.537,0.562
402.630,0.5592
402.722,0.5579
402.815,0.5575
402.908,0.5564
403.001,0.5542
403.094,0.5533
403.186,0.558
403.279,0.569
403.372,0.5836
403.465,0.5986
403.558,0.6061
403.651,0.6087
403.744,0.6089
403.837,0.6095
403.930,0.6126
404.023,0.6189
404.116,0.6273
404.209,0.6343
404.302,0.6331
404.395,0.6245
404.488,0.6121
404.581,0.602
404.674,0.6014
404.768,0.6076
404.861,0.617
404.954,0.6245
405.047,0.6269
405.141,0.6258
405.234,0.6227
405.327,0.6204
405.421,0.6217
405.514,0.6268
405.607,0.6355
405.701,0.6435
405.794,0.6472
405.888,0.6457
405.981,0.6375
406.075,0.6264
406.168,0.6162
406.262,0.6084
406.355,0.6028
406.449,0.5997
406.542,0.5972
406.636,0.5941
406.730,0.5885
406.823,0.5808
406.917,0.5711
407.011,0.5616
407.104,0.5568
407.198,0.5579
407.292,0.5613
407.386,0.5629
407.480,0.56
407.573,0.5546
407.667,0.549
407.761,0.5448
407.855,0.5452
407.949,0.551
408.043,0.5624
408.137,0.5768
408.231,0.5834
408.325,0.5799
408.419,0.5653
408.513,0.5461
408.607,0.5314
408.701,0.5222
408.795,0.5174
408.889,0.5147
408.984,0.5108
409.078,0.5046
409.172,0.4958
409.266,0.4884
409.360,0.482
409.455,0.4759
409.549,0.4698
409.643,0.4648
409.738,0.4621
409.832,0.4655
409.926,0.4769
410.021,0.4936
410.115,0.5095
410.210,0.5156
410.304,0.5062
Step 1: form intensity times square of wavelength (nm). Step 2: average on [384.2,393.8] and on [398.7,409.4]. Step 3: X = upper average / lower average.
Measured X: 1.29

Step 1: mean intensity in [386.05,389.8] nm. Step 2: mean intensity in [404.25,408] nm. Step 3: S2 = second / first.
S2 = 1.24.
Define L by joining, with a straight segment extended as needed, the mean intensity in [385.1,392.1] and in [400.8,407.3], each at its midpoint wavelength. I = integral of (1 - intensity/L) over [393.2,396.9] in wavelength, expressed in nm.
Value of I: 0.465 nm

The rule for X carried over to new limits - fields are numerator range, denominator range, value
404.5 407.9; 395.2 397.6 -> 1.44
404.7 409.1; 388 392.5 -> 1.29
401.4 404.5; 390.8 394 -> 1.29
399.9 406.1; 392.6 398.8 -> 1.33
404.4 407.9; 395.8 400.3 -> 1.26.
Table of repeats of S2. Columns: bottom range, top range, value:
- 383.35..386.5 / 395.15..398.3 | 0.99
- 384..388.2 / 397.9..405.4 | 1.17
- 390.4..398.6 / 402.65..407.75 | 1.24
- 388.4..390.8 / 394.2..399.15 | 1.06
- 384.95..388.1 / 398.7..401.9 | 1.14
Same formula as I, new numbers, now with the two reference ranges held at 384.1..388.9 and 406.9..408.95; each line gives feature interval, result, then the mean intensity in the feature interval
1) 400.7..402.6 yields -0.212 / 0.596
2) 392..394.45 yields 0.232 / 0.464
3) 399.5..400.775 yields -0.121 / 0.582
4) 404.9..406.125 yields -0.190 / 0.631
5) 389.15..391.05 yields 0.092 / 0.48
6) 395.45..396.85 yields 0.193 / 0.449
